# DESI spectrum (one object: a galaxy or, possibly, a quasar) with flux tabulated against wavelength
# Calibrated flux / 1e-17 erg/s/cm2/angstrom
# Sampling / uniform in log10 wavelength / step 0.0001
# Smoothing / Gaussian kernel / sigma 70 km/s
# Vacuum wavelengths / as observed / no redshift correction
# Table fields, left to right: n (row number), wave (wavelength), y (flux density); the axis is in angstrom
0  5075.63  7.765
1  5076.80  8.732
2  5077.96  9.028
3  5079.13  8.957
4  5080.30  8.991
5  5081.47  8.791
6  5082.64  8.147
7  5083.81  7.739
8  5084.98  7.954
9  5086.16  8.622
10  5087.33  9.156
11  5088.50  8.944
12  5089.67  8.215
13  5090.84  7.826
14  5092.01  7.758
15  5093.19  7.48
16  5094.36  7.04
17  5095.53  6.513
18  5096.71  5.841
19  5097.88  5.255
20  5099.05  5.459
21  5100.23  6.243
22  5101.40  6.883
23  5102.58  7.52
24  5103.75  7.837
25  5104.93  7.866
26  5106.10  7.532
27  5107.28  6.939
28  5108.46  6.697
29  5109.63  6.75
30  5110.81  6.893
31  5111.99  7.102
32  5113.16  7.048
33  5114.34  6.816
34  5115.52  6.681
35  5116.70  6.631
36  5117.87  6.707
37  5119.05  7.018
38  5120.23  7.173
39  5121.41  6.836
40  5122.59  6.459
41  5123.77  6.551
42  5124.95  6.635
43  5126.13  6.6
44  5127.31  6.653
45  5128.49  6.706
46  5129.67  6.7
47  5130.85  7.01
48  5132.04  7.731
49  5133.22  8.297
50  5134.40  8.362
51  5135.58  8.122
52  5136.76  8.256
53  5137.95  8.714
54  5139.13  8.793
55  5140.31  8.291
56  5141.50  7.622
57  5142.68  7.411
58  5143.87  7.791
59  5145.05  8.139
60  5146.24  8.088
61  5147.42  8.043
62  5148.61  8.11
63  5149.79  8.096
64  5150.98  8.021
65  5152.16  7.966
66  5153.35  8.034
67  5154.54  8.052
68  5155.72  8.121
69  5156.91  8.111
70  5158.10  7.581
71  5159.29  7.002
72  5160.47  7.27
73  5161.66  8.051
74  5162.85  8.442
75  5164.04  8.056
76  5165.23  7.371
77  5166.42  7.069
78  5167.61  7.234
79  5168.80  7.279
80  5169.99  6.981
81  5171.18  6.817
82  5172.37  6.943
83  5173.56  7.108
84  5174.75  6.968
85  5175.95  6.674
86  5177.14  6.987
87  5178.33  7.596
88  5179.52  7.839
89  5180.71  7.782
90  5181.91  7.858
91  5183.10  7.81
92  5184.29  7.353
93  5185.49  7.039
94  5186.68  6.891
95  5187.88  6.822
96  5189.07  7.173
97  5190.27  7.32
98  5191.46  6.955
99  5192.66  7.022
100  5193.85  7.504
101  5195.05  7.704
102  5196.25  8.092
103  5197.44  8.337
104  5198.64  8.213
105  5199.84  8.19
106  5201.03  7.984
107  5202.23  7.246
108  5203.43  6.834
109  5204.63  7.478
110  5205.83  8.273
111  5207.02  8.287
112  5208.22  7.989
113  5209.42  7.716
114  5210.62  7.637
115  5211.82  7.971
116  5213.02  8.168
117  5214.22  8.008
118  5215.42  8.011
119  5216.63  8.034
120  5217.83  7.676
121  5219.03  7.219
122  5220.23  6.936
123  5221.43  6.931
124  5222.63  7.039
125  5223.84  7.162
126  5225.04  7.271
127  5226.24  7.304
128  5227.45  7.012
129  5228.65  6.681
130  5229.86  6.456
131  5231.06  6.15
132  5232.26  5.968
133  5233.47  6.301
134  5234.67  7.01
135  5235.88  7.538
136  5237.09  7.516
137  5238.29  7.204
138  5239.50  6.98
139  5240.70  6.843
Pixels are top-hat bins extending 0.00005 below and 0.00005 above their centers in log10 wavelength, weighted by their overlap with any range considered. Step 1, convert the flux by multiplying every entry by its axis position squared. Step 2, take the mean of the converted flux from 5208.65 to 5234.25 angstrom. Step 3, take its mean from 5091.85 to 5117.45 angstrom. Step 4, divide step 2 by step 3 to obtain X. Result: 1.1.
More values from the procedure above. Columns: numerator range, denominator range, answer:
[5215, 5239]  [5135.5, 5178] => 0.94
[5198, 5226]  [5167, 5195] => 1.07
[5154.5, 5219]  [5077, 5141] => 1.05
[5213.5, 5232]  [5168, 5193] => 1.01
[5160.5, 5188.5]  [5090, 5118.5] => 1.09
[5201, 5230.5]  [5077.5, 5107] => 1.03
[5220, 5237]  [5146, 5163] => 0.89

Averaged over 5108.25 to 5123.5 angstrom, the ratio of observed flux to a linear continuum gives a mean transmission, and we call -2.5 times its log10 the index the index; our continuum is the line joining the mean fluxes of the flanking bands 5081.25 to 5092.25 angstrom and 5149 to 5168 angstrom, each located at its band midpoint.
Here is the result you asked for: 0.19 mag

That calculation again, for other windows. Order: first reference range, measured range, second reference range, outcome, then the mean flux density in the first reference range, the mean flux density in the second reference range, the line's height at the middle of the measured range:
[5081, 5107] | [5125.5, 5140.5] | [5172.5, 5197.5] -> -0.04 mag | 7.47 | 7.34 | 7.42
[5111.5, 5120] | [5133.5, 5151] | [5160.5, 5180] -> -0.15 mag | 6.87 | 7.33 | 7.1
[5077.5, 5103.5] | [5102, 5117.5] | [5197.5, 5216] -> 0.09 mag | 7.65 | 7.88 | 7.69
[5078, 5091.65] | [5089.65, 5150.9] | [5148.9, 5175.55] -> 0.11 mag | 8.5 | 7.57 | 8.07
